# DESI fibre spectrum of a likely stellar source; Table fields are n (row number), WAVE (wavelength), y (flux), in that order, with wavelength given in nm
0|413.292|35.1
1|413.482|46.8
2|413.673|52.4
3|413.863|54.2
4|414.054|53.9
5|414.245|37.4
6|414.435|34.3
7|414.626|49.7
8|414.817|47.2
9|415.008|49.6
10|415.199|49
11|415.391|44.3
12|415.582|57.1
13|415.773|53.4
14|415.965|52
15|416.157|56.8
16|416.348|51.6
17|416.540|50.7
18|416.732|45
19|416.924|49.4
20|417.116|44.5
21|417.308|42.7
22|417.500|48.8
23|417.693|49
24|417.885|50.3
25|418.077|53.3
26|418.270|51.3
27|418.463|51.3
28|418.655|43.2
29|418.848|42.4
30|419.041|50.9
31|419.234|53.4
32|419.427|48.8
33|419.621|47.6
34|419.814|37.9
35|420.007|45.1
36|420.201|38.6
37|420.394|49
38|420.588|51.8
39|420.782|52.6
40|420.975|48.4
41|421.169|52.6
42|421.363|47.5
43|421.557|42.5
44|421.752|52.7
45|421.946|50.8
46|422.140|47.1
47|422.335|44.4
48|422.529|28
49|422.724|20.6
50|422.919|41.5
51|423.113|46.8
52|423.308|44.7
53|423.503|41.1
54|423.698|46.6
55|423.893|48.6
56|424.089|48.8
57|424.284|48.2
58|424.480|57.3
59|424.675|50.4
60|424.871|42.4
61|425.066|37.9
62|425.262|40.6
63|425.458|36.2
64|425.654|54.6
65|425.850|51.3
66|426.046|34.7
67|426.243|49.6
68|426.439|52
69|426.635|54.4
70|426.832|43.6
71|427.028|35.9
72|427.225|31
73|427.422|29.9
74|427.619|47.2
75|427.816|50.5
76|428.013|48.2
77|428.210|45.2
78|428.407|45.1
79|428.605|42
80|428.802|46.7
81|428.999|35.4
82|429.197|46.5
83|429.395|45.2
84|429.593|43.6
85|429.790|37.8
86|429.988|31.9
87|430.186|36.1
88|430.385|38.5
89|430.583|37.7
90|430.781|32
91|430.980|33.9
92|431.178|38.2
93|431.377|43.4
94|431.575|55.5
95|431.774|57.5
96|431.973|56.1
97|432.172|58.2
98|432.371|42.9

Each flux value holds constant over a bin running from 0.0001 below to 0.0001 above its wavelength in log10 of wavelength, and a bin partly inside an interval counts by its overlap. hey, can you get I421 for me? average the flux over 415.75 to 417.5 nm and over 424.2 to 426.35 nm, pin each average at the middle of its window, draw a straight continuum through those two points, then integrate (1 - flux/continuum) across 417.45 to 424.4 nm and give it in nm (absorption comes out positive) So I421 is 0.19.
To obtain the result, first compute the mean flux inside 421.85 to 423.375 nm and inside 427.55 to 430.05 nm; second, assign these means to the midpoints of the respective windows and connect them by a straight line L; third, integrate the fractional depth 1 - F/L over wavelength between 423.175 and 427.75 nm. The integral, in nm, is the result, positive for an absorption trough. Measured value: -0.313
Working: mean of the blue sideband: 40.4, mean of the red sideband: 43.6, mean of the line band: 44.7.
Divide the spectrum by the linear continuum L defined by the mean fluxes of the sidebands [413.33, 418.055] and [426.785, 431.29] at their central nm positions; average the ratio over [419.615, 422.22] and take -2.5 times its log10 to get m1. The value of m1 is -0.05 mag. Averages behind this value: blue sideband 48.7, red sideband 40.1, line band 47.5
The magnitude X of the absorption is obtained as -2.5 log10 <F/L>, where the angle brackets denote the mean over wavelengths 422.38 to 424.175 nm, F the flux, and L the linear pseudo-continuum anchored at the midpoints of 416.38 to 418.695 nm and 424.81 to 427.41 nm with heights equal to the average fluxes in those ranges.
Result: 0.10 mag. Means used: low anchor 48.5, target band 40.8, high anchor 43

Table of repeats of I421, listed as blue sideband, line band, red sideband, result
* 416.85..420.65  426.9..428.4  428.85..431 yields -0.046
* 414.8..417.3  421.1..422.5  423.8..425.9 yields 0.021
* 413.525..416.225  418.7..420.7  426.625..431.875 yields 0.009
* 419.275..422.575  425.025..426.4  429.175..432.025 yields 0.004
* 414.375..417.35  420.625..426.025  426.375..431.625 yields -0.067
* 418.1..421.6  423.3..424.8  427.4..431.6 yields -0.114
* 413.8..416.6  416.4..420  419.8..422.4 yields 0.048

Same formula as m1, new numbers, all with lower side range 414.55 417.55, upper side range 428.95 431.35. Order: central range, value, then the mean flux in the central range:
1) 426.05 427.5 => -0.03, 42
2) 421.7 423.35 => 0.07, 41.5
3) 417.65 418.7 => -0.05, 50.1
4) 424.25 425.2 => -0.10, 46.9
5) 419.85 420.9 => -0.02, 46.9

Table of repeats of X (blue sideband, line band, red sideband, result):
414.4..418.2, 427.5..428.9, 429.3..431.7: -0.12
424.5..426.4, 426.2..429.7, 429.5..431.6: -0.06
